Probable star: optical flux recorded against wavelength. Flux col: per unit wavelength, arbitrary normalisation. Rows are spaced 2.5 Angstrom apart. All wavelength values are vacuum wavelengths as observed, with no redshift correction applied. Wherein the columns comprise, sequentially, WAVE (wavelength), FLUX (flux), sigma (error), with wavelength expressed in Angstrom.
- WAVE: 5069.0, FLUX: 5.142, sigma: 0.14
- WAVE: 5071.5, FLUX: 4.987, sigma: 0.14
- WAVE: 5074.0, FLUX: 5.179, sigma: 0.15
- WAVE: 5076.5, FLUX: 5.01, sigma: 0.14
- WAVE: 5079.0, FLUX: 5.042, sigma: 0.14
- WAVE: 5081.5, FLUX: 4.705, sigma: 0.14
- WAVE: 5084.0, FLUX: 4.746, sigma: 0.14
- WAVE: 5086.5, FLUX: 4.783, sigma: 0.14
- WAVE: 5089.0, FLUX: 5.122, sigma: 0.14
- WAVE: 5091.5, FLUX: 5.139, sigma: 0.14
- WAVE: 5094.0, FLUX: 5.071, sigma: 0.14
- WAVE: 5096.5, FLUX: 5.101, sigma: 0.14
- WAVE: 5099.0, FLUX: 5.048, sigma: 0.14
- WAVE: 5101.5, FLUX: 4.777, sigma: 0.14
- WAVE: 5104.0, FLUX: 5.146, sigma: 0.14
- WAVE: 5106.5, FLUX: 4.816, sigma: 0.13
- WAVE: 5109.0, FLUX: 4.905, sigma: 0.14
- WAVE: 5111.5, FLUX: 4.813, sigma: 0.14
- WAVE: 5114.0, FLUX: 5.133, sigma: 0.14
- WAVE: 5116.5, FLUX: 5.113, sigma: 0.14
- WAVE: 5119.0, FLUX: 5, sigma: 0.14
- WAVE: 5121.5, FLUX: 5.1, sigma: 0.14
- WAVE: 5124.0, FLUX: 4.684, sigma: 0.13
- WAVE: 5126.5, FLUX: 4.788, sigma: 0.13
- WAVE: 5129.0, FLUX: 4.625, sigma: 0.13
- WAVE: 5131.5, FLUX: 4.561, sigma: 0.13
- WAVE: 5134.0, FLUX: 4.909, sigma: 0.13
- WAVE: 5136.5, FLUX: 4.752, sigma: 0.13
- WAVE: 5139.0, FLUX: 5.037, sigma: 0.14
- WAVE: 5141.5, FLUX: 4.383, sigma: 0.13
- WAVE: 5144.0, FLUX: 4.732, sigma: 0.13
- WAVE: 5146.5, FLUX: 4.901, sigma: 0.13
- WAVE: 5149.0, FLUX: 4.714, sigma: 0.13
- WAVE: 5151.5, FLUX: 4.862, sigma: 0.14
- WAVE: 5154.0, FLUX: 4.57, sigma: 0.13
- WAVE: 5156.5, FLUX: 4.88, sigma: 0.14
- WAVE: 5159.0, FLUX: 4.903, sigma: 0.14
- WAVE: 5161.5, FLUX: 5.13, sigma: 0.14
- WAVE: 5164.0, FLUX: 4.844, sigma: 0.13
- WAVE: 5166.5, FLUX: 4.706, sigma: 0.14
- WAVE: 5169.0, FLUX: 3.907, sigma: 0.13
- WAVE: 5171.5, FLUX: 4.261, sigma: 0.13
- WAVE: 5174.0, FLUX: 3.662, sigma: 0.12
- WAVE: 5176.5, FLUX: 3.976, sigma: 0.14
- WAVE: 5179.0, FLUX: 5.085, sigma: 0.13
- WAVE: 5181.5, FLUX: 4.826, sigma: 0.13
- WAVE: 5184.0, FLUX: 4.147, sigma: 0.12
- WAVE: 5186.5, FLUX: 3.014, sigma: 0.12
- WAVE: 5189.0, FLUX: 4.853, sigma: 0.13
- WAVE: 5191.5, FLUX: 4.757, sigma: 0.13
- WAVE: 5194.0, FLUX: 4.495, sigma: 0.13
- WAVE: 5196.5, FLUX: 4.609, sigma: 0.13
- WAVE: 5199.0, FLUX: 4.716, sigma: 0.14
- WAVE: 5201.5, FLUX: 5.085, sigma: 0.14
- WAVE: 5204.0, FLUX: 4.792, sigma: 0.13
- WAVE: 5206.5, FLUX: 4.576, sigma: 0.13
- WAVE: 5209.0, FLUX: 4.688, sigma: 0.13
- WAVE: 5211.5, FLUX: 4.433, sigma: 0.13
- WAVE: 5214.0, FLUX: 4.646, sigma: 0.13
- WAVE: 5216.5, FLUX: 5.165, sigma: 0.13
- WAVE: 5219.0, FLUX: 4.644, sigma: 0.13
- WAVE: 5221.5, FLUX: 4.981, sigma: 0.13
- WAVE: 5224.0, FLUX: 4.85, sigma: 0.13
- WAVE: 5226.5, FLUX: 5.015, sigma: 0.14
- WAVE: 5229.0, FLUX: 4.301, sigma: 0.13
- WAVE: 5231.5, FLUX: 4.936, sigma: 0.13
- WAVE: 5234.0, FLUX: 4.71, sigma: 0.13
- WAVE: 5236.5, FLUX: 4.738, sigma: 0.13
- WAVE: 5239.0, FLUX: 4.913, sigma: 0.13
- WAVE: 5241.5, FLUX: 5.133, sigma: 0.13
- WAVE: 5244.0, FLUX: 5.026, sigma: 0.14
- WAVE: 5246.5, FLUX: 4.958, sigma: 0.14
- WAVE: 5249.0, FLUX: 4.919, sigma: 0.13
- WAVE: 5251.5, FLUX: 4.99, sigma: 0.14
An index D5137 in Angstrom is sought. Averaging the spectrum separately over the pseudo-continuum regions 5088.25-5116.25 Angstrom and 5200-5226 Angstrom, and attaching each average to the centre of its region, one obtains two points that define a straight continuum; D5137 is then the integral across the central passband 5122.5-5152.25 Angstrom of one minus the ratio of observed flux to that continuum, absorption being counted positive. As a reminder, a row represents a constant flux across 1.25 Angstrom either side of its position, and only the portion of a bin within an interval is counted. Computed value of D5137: 1.2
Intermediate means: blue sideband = 5.01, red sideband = 4.79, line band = 4.75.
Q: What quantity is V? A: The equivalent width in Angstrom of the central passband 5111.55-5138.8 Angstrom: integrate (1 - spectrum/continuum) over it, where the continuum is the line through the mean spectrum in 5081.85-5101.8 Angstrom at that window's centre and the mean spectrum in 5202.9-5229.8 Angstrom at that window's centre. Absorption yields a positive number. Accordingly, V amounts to 0.2 Angstrom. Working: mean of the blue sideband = 4.97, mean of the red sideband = 4.74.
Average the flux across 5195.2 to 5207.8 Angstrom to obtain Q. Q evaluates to 4.75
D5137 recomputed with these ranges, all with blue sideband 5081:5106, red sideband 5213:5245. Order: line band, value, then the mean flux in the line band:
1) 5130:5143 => 0.5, 4.73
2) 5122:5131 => 0.4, 4.72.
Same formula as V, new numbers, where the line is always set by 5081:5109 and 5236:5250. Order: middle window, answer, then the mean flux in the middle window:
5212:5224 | 0.3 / 4.83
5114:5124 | -0.2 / 5.03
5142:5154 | 0.5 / 4.75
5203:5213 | 0.7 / 4.62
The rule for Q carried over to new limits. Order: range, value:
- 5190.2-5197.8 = 4.62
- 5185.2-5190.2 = 3.93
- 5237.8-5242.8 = 5.02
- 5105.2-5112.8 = 4.85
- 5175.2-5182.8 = 4.62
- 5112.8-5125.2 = 5.01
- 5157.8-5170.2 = 4.7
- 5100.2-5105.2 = 4.96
